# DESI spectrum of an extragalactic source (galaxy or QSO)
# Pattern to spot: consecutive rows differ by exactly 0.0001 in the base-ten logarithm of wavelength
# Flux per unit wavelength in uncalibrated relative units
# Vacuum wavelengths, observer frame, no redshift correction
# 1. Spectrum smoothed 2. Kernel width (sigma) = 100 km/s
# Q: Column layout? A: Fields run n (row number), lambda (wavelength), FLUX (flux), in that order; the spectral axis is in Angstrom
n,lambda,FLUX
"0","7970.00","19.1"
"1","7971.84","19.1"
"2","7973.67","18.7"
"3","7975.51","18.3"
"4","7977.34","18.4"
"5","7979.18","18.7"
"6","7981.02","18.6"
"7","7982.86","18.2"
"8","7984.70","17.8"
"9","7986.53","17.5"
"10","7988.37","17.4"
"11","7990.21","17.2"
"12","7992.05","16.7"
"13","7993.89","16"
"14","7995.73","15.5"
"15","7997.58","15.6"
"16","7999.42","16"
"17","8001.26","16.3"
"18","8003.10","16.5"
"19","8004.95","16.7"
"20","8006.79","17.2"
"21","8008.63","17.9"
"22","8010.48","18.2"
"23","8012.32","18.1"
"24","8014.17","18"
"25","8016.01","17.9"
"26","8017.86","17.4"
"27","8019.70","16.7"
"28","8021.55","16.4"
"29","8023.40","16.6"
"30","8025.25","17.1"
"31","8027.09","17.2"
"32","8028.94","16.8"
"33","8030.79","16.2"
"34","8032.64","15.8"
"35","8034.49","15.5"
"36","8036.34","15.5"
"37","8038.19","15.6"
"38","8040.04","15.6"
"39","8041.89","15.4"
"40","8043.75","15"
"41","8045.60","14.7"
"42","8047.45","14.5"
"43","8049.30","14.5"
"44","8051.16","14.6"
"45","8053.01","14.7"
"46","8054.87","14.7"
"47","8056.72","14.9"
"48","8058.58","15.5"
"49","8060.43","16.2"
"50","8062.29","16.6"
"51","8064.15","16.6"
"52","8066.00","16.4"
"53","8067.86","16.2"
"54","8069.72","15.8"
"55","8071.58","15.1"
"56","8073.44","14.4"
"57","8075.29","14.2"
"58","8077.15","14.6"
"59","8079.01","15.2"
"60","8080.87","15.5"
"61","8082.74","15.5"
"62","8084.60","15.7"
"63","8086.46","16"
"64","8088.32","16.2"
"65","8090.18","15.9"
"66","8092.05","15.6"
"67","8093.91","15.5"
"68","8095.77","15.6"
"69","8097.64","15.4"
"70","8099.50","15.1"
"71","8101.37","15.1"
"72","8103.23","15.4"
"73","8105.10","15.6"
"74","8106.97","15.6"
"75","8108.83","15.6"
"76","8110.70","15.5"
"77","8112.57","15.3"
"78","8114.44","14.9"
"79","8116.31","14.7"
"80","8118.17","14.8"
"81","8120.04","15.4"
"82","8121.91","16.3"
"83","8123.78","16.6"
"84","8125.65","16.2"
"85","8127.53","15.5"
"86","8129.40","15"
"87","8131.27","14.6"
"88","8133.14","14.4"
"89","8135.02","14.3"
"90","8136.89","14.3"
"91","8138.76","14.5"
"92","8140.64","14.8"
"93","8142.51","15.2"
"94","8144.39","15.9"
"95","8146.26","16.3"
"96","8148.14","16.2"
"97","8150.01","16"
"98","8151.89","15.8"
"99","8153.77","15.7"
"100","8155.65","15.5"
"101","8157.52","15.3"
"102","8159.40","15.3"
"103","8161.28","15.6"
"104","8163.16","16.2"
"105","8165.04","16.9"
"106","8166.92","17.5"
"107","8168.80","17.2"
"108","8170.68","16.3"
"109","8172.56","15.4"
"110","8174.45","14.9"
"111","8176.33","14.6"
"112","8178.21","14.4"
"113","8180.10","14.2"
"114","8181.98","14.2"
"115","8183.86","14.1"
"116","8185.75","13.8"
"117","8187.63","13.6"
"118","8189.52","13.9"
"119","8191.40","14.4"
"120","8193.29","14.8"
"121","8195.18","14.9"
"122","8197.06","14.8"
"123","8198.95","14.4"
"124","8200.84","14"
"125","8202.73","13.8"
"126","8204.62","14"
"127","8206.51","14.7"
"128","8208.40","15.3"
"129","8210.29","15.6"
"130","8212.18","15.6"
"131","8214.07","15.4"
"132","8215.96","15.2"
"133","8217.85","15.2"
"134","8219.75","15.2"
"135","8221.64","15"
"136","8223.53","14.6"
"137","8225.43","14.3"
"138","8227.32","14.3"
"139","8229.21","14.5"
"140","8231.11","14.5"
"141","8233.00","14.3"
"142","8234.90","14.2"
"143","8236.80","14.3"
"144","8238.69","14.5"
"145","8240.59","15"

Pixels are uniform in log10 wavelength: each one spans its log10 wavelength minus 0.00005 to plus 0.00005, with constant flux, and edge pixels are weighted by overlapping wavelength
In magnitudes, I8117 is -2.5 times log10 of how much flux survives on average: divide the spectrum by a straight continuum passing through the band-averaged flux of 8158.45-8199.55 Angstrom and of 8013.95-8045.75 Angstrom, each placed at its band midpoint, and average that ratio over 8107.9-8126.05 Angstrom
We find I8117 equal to 0.00 mag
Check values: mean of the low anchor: 16.3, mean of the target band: 15.5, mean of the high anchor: 15.1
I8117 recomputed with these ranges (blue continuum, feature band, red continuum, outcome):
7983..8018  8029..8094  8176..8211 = 0.053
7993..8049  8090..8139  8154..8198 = 0.024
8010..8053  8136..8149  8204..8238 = 0.004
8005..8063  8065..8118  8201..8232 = 0.023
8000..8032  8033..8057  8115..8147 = 0.109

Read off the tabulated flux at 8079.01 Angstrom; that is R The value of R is 15.2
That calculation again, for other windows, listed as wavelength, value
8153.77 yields 15.7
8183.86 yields 14.1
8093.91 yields 15.5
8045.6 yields 14.7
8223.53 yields 14.6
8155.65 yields 15.5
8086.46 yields 16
